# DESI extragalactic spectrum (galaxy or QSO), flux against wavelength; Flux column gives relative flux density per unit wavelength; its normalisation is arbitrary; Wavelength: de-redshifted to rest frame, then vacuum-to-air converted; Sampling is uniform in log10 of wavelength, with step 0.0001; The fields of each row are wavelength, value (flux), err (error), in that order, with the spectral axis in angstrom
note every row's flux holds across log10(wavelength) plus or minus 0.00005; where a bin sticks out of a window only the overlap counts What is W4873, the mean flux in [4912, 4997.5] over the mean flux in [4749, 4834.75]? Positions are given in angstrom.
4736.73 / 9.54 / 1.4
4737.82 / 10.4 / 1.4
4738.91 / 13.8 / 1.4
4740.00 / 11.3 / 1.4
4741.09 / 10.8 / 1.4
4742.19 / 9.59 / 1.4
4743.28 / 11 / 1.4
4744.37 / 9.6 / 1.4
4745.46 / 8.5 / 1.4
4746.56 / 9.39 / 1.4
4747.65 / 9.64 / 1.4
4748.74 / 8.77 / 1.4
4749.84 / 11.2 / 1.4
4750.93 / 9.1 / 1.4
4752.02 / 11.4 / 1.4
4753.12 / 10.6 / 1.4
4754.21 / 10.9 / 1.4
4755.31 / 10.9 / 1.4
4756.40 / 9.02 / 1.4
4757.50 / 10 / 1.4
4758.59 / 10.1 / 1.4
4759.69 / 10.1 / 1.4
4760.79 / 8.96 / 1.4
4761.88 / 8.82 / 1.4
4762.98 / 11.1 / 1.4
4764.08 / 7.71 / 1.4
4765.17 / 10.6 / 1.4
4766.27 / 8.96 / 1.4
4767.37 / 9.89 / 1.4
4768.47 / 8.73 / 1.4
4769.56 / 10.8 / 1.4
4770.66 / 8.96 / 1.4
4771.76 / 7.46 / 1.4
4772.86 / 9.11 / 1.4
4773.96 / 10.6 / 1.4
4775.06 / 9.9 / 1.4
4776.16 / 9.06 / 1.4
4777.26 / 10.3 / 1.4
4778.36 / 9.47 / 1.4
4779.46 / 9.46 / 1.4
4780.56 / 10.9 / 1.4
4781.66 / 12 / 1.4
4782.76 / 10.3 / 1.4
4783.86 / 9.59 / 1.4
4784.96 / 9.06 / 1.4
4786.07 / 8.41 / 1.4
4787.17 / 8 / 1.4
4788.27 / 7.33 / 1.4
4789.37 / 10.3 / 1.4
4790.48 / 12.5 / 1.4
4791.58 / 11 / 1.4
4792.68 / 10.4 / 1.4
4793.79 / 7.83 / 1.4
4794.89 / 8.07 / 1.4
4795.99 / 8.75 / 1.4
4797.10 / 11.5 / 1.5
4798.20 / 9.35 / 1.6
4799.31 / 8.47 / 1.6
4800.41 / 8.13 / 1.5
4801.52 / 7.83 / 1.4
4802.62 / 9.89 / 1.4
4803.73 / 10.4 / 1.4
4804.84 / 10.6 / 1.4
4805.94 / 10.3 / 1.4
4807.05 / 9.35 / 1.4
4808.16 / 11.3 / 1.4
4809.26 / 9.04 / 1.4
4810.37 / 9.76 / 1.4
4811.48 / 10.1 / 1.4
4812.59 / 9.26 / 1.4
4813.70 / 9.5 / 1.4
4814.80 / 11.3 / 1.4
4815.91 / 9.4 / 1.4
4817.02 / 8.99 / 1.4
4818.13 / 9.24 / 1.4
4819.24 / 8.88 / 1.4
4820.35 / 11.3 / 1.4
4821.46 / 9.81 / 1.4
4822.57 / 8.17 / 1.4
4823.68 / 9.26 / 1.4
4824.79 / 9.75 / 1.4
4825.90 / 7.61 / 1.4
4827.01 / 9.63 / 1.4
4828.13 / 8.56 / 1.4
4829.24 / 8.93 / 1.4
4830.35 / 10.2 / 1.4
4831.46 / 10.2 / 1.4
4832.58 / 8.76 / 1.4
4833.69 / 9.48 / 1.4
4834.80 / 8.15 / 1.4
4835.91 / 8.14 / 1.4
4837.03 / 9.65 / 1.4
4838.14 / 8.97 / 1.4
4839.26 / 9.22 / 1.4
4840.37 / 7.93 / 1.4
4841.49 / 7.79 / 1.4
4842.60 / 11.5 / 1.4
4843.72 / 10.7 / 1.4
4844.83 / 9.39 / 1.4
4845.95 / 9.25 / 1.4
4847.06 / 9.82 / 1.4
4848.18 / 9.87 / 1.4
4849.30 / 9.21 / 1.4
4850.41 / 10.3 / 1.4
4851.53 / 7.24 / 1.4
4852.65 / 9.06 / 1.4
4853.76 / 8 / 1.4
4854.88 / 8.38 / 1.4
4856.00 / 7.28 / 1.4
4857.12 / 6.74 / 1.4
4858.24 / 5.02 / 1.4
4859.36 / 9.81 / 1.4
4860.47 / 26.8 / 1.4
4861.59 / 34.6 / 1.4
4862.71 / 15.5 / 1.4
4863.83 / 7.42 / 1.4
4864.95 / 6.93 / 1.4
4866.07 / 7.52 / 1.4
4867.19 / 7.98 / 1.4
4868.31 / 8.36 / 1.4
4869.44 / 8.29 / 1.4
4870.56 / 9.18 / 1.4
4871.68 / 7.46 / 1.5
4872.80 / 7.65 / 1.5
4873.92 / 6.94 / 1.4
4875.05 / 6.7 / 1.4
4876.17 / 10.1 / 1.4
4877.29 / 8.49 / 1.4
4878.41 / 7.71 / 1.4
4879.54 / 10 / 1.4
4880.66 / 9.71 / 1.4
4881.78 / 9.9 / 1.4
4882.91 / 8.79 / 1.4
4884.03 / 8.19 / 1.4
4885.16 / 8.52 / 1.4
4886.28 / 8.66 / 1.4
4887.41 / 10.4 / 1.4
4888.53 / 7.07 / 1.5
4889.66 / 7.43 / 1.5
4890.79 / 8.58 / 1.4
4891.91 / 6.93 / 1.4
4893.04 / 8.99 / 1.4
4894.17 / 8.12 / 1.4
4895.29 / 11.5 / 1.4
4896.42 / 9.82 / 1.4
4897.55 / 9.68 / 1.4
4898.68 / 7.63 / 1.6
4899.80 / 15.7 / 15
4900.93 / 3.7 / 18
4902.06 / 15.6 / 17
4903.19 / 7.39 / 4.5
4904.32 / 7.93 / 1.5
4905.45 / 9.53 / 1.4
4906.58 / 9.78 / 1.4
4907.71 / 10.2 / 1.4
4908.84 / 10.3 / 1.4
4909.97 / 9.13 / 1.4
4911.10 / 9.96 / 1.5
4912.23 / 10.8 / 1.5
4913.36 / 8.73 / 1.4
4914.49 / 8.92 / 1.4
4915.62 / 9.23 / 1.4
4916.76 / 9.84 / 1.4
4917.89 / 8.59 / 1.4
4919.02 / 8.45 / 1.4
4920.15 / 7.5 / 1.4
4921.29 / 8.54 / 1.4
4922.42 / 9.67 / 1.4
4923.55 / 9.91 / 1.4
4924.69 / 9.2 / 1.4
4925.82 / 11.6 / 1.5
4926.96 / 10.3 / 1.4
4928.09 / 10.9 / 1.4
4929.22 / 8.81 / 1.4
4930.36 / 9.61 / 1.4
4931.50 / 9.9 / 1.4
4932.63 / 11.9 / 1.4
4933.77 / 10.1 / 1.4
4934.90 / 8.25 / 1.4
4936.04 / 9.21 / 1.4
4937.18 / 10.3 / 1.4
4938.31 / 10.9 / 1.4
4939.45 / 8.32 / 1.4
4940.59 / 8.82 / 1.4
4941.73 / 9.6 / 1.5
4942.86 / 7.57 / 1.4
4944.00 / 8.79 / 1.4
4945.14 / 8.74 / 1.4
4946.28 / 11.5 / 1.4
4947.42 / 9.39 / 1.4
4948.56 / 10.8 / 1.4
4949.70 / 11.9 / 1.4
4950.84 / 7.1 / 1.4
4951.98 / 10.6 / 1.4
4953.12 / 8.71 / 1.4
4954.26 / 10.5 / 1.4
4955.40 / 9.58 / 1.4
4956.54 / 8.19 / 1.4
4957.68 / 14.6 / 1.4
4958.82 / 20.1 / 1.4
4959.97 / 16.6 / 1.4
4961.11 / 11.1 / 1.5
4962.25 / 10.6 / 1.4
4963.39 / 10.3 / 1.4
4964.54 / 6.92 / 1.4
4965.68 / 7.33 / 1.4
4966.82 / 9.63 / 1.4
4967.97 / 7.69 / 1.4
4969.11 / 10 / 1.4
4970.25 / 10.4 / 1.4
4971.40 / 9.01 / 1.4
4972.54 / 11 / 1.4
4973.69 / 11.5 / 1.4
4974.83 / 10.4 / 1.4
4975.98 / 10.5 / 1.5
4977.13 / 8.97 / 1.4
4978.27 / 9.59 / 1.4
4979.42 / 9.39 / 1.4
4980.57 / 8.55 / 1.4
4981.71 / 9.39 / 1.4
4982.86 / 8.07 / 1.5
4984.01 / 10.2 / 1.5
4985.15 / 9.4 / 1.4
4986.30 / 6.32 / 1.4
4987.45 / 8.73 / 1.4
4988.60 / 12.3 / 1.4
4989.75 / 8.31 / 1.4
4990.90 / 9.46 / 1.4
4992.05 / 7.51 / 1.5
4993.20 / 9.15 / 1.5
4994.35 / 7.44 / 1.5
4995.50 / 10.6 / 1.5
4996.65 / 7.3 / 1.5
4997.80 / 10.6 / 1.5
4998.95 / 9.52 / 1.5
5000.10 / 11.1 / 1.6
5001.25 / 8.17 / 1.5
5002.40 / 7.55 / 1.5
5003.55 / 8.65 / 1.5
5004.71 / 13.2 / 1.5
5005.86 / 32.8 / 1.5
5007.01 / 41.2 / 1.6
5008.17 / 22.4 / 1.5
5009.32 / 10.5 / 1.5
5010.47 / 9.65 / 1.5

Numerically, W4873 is 1.0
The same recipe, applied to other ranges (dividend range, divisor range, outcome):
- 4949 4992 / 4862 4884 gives 1.14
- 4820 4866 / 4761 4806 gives 1.06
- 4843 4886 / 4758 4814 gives 1.02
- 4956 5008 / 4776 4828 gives 1.17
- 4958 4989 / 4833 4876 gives 1.04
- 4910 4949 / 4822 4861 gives 1.02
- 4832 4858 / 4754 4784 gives 0.91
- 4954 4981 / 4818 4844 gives 1.14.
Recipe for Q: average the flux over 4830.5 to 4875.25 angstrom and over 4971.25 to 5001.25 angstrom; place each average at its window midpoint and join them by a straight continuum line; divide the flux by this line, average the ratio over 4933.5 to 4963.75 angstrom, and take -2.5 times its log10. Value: -0.10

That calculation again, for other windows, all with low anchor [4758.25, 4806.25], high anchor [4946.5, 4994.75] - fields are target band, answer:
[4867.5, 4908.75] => 0.101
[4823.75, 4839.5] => 0.067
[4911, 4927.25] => 0.052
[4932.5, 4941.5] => 0.030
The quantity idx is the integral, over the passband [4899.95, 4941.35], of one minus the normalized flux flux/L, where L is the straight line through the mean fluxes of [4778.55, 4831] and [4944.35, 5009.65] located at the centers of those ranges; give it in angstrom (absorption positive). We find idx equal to 4.0 angstrom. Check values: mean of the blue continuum 9.57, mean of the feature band 9.56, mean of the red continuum 11.1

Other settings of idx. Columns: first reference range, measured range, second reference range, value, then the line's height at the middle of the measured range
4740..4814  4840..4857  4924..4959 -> 1.5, 9.87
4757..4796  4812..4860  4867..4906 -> 0.4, 9.17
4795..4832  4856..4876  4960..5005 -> -2.4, 9.5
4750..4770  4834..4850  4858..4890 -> 1.2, 10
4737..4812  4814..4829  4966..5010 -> 1.1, 10.1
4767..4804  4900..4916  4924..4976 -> 0.8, 10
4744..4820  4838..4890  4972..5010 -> 3.8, 10.4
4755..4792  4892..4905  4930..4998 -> 0.3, 9.77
